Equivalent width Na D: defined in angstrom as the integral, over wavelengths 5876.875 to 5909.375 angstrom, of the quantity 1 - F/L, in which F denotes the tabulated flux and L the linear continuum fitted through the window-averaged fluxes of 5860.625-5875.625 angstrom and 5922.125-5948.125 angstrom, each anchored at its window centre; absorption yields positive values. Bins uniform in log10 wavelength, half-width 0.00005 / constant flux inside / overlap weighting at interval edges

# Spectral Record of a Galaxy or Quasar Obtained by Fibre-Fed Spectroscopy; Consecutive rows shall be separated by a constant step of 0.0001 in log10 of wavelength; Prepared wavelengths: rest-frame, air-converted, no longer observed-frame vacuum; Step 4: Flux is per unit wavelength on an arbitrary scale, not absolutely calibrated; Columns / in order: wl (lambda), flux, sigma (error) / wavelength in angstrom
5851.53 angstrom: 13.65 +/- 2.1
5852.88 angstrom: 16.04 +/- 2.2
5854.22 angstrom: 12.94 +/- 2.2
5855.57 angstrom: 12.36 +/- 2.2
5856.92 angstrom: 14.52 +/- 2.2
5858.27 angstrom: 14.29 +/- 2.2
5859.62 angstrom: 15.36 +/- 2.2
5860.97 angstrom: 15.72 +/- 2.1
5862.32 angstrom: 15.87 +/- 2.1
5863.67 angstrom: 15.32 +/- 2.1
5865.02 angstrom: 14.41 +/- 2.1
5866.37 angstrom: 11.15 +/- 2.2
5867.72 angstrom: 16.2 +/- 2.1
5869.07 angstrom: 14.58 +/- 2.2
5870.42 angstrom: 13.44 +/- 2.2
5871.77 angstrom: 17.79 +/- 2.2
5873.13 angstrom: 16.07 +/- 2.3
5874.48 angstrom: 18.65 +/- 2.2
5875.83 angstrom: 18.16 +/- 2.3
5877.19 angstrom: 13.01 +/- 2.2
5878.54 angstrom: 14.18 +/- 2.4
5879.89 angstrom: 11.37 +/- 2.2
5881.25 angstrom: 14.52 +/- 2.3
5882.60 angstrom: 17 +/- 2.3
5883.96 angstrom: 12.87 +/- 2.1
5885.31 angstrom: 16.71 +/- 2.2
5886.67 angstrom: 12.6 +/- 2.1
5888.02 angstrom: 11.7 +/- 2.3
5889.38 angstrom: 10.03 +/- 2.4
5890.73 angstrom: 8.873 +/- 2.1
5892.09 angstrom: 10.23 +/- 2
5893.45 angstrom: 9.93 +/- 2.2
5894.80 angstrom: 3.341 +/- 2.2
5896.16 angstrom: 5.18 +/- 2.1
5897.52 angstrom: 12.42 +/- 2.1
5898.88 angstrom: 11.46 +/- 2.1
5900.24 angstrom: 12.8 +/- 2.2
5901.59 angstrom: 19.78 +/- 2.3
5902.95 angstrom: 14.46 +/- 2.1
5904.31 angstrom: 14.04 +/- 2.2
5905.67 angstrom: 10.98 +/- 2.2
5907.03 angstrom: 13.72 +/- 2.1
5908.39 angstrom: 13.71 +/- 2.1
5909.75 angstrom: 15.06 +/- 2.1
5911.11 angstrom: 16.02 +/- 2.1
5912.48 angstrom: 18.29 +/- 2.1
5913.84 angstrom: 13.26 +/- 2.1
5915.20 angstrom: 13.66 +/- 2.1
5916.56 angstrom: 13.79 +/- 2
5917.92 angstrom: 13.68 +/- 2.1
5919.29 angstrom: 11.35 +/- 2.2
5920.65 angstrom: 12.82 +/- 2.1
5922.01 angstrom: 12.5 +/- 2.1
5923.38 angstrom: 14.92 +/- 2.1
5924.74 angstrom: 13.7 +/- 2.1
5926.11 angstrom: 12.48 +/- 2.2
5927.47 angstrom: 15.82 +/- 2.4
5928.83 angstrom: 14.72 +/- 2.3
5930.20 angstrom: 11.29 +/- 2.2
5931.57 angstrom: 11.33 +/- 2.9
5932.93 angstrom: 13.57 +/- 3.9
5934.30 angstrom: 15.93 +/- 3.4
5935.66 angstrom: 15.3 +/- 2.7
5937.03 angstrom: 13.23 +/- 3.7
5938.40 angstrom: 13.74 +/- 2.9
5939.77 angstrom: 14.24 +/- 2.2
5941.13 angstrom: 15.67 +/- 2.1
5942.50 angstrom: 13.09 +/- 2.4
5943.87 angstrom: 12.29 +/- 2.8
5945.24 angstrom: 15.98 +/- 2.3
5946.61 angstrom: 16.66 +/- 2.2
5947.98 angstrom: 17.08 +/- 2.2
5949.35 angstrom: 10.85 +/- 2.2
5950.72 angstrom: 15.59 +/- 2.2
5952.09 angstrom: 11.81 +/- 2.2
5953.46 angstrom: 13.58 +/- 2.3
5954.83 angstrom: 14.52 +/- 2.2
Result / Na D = 5.8 angstrom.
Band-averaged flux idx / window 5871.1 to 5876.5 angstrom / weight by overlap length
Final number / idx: 17.7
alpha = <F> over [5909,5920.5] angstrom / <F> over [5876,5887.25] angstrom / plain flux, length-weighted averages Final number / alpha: 1.0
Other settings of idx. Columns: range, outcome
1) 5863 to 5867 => 13.7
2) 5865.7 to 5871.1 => 13.9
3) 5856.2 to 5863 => 15.1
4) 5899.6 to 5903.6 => 15.7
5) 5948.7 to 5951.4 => 13.2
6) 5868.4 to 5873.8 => 15.5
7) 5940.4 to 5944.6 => 13.7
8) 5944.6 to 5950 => 15.2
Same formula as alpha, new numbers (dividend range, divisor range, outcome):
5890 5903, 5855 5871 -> 0.74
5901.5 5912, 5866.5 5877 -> 0.91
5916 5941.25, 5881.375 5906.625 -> 1.14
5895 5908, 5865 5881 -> 0.83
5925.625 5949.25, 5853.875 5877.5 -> 0.94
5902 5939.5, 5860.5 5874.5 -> 0.91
